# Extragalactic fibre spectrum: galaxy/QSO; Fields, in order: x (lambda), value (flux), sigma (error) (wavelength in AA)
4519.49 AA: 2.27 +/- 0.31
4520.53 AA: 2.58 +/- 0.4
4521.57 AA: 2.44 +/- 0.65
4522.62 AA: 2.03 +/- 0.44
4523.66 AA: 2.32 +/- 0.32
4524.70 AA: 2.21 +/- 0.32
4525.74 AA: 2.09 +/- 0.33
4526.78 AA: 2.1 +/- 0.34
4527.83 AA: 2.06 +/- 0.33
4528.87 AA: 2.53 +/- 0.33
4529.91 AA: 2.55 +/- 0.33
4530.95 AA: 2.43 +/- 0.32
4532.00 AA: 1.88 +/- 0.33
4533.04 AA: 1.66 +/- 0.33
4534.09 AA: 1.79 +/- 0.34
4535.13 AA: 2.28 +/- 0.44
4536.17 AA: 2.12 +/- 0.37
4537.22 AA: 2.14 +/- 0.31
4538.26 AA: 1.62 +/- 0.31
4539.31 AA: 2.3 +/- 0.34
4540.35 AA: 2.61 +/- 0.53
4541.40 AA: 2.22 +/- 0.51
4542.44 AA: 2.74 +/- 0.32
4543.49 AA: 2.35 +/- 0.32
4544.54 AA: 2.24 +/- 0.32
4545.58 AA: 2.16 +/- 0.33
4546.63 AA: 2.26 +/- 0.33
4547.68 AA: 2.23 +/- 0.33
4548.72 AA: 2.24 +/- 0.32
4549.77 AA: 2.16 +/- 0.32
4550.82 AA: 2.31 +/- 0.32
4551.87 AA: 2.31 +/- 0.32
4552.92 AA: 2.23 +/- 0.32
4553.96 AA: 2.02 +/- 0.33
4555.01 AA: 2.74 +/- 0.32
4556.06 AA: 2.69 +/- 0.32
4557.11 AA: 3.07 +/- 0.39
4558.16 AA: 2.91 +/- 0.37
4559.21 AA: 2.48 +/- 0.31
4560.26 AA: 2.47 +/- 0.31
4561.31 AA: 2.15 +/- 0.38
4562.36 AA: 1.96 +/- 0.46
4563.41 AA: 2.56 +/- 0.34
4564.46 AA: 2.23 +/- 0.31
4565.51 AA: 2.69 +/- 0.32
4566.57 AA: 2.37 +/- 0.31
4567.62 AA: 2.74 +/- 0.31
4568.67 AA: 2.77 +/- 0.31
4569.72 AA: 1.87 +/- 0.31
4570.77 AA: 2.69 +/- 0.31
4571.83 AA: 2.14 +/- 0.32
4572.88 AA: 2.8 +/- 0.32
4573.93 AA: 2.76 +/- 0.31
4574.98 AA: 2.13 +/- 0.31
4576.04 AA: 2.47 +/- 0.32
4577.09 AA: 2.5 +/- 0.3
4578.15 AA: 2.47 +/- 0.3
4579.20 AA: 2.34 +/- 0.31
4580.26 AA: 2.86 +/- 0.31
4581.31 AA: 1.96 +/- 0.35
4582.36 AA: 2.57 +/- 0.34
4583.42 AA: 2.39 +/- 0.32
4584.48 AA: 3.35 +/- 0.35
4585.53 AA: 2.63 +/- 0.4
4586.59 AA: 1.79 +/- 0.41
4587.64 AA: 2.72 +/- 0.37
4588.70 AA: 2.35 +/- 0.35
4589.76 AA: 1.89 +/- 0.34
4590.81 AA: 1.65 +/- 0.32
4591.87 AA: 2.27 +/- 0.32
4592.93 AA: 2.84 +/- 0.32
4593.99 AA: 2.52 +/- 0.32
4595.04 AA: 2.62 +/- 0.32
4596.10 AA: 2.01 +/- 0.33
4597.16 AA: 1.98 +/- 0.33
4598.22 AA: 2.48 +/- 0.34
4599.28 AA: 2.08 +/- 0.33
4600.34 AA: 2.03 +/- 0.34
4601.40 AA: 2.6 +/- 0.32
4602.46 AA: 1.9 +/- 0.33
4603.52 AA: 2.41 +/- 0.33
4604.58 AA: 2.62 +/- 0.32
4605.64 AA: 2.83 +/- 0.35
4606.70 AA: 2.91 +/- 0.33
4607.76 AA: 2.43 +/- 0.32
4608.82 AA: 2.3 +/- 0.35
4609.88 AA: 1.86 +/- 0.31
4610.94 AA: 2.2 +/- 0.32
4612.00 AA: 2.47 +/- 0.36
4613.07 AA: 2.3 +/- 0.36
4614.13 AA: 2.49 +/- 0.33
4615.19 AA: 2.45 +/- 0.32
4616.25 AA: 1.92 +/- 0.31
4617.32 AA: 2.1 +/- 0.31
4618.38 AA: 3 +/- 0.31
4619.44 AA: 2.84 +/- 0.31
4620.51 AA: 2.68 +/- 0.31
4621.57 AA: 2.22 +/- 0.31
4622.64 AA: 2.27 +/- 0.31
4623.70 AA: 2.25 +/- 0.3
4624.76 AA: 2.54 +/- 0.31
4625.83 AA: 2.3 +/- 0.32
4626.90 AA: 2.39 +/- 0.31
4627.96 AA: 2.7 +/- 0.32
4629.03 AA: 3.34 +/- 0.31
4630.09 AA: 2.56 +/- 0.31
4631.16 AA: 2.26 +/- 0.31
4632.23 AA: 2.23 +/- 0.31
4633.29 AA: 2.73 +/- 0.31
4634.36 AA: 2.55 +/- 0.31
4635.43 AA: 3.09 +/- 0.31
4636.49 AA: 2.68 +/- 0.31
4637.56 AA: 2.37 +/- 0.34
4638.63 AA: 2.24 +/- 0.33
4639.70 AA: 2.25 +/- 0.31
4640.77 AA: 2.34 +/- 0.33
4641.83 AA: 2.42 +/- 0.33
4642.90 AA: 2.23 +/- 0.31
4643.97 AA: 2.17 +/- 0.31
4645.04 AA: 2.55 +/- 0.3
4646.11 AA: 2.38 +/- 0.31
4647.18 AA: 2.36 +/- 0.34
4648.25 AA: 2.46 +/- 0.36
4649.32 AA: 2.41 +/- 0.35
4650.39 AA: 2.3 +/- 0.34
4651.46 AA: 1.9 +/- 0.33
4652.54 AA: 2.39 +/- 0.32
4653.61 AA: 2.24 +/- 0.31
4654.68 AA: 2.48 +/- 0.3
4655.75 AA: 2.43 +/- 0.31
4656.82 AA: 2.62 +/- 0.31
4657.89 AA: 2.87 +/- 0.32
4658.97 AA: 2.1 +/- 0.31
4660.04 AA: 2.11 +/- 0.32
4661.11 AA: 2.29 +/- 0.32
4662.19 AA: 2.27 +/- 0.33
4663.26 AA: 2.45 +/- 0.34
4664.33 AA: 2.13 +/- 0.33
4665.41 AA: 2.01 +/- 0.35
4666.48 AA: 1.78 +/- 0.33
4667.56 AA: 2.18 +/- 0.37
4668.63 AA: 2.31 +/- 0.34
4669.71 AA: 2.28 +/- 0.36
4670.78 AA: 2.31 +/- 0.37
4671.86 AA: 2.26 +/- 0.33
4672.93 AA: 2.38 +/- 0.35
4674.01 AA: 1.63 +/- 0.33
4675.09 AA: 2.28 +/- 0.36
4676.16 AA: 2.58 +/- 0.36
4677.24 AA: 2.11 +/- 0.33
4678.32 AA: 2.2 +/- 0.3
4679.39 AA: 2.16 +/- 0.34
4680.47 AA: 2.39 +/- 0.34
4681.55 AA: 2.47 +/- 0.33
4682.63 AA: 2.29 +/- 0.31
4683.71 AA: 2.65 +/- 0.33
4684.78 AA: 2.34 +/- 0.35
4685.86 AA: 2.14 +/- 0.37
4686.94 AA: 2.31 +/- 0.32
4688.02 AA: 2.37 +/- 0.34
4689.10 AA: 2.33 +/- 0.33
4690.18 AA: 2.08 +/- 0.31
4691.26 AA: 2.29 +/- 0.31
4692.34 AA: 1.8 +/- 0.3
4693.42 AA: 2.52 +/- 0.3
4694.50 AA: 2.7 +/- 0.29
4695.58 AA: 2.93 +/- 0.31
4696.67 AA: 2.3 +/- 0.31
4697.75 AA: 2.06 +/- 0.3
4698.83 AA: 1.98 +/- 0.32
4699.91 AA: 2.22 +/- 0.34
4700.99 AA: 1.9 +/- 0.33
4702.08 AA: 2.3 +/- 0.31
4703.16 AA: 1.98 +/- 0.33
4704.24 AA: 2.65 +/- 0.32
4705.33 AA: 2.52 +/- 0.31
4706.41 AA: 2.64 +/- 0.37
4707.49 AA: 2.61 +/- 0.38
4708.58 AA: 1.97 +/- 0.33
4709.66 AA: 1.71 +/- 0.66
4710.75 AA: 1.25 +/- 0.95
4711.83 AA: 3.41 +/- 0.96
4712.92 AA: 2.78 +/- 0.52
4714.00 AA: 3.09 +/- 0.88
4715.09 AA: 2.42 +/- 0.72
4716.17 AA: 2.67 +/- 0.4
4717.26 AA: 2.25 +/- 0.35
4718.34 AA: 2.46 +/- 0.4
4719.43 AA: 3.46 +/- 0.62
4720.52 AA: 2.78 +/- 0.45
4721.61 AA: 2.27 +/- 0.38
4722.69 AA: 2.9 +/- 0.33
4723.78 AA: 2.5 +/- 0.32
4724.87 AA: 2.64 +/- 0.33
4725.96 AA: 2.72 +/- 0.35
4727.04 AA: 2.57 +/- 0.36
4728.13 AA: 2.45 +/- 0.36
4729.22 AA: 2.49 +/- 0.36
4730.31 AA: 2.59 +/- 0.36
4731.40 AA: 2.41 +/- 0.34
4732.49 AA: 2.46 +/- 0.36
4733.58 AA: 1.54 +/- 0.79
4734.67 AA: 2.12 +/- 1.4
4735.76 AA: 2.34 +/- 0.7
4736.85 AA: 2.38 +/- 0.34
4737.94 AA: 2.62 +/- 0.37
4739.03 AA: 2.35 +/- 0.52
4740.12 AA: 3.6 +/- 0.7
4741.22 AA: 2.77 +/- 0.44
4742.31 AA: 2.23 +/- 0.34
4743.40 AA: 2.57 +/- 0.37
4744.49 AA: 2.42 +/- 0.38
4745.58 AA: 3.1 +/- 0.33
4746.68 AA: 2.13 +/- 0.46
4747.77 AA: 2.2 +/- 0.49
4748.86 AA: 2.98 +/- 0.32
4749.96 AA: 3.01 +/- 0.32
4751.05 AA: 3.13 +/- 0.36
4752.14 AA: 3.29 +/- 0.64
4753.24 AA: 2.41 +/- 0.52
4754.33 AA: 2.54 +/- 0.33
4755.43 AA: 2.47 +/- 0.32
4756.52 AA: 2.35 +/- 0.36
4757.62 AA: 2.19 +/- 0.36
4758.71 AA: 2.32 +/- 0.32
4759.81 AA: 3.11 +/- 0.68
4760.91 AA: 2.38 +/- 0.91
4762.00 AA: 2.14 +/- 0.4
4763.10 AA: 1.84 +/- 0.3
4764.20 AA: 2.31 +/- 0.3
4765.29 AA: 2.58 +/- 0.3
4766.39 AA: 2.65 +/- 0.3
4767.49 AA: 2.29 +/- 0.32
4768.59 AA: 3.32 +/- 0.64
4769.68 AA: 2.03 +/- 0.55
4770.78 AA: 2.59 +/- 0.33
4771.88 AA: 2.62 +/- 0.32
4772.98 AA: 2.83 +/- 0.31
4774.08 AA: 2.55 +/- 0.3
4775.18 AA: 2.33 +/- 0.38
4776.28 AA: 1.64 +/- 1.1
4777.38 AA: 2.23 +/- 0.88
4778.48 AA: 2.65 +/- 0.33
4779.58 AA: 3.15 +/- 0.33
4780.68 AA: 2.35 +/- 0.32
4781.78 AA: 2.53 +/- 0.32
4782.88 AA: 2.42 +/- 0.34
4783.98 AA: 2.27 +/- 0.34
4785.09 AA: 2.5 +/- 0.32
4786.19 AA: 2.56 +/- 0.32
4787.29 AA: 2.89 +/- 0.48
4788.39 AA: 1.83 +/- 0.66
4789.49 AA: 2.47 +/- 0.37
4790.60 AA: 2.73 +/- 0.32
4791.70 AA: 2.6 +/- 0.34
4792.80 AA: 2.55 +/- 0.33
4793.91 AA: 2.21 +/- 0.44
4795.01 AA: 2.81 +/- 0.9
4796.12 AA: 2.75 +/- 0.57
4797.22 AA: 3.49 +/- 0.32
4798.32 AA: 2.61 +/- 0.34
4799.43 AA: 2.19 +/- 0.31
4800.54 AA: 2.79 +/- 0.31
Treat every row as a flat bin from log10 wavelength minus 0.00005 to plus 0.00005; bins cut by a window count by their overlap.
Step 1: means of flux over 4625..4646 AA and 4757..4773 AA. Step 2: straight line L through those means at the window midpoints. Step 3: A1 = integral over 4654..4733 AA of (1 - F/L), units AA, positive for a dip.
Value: 3.4 AA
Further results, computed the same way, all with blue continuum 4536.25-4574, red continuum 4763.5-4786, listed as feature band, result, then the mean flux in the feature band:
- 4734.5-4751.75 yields -1.2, 2.64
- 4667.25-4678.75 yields 1.0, 2.23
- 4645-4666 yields 0.9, 2.33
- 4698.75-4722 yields 0.2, 2.43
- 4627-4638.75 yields -0.9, 2.62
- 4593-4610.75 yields 0.4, 2.36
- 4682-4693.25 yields 0.8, 2.27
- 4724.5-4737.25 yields 0.4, 2.39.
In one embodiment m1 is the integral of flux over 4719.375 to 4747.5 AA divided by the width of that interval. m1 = 2.53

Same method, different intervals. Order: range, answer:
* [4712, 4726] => 2.7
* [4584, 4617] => 2.35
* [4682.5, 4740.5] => 2.43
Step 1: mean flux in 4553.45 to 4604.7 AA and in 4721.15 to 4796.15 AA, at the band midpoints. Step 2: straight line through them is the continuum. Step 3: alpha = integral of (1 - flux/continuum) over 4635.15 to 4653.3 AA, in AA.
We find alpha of 0.6 AA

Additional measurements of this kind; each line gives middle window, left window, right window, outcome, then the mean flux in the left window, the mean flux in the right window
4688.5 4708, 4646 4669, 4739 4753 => 1.44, 2.29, 2.76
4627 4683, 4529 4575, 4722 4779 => 1.79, 2.35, 2.52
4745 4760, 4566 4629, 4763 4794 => -1.08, 2.41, 2.48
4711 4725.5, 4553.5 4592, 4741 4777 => -1.19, 2.45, 2.52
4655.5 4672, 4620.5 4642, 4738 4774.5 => 1.60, 2.49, 2.59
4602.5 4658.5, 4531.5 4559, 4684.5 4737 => -2.39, 2.28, 2.4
